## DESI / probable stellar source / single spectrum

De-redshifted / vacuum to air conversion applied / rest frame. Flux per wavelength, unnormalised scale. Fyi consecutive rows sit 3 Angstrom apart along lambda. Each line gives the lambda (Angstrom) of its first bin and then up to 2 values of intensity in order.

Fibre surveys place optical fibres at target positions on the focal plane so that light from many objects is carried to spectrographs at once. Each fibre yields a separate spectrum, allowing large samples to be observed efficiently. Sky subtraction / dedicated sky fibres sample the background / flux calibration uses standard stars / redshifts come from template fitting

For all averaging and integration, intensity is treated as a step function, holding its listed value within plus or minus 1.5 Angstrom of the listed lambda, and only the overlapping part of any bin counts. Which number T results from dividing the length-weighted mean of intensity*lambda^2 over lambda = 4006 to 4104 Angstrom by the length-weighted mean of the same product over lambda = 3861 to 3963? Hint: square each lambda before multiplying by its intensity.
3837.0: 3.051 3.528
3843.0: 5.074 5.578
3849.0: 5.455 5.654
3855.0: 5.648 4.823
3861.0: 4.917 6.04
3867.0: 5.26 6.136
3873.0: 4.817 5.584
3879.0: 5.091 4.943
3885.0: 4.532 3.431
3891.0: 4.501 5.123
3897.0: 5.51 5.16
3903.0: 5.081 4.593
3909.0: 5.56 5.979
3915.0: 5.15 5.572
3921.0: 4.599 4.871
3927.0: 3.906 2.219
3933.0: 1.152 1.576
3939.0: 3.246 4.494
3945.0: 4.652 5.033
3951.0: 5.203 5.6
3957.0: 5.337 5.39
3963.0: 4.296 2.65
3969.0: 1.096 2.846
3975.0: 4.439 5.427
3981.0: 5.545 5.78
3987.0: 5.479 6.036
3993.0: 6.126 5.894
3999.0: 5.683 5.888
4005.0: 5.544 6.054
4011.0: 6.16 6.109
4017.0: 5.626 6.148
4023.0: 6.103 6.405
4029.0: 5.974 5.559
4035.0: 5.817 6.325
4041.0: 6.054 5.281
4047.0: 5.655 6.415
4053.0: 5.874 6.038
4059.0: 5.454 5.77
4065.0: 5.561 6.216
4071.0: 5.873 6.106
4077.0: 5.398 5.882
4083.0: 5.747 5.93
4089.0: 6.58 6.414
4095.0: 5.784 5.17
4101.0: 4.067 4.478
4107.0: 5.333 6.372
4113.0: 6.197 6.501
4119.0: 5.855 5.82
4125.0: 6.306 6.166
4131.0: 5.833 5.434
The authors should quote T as 1.33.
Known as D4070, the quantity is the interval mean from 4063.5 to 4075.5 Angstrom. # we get 5.94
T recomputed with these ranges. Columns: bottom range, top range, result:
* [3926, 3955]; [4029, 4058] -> 1.69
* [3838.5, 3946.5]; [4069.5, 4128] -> 1.37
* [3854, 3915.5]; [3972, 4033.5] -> 1.19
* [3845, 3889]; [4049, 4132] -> 1.25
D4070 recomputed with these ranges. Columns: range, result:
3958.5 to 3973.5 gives 3.26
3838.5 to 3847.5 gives 4.73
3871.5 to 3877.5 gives 5.2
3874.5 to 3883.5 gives 5.21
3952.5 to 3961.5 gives 5.44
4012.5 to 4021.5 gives 5.96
